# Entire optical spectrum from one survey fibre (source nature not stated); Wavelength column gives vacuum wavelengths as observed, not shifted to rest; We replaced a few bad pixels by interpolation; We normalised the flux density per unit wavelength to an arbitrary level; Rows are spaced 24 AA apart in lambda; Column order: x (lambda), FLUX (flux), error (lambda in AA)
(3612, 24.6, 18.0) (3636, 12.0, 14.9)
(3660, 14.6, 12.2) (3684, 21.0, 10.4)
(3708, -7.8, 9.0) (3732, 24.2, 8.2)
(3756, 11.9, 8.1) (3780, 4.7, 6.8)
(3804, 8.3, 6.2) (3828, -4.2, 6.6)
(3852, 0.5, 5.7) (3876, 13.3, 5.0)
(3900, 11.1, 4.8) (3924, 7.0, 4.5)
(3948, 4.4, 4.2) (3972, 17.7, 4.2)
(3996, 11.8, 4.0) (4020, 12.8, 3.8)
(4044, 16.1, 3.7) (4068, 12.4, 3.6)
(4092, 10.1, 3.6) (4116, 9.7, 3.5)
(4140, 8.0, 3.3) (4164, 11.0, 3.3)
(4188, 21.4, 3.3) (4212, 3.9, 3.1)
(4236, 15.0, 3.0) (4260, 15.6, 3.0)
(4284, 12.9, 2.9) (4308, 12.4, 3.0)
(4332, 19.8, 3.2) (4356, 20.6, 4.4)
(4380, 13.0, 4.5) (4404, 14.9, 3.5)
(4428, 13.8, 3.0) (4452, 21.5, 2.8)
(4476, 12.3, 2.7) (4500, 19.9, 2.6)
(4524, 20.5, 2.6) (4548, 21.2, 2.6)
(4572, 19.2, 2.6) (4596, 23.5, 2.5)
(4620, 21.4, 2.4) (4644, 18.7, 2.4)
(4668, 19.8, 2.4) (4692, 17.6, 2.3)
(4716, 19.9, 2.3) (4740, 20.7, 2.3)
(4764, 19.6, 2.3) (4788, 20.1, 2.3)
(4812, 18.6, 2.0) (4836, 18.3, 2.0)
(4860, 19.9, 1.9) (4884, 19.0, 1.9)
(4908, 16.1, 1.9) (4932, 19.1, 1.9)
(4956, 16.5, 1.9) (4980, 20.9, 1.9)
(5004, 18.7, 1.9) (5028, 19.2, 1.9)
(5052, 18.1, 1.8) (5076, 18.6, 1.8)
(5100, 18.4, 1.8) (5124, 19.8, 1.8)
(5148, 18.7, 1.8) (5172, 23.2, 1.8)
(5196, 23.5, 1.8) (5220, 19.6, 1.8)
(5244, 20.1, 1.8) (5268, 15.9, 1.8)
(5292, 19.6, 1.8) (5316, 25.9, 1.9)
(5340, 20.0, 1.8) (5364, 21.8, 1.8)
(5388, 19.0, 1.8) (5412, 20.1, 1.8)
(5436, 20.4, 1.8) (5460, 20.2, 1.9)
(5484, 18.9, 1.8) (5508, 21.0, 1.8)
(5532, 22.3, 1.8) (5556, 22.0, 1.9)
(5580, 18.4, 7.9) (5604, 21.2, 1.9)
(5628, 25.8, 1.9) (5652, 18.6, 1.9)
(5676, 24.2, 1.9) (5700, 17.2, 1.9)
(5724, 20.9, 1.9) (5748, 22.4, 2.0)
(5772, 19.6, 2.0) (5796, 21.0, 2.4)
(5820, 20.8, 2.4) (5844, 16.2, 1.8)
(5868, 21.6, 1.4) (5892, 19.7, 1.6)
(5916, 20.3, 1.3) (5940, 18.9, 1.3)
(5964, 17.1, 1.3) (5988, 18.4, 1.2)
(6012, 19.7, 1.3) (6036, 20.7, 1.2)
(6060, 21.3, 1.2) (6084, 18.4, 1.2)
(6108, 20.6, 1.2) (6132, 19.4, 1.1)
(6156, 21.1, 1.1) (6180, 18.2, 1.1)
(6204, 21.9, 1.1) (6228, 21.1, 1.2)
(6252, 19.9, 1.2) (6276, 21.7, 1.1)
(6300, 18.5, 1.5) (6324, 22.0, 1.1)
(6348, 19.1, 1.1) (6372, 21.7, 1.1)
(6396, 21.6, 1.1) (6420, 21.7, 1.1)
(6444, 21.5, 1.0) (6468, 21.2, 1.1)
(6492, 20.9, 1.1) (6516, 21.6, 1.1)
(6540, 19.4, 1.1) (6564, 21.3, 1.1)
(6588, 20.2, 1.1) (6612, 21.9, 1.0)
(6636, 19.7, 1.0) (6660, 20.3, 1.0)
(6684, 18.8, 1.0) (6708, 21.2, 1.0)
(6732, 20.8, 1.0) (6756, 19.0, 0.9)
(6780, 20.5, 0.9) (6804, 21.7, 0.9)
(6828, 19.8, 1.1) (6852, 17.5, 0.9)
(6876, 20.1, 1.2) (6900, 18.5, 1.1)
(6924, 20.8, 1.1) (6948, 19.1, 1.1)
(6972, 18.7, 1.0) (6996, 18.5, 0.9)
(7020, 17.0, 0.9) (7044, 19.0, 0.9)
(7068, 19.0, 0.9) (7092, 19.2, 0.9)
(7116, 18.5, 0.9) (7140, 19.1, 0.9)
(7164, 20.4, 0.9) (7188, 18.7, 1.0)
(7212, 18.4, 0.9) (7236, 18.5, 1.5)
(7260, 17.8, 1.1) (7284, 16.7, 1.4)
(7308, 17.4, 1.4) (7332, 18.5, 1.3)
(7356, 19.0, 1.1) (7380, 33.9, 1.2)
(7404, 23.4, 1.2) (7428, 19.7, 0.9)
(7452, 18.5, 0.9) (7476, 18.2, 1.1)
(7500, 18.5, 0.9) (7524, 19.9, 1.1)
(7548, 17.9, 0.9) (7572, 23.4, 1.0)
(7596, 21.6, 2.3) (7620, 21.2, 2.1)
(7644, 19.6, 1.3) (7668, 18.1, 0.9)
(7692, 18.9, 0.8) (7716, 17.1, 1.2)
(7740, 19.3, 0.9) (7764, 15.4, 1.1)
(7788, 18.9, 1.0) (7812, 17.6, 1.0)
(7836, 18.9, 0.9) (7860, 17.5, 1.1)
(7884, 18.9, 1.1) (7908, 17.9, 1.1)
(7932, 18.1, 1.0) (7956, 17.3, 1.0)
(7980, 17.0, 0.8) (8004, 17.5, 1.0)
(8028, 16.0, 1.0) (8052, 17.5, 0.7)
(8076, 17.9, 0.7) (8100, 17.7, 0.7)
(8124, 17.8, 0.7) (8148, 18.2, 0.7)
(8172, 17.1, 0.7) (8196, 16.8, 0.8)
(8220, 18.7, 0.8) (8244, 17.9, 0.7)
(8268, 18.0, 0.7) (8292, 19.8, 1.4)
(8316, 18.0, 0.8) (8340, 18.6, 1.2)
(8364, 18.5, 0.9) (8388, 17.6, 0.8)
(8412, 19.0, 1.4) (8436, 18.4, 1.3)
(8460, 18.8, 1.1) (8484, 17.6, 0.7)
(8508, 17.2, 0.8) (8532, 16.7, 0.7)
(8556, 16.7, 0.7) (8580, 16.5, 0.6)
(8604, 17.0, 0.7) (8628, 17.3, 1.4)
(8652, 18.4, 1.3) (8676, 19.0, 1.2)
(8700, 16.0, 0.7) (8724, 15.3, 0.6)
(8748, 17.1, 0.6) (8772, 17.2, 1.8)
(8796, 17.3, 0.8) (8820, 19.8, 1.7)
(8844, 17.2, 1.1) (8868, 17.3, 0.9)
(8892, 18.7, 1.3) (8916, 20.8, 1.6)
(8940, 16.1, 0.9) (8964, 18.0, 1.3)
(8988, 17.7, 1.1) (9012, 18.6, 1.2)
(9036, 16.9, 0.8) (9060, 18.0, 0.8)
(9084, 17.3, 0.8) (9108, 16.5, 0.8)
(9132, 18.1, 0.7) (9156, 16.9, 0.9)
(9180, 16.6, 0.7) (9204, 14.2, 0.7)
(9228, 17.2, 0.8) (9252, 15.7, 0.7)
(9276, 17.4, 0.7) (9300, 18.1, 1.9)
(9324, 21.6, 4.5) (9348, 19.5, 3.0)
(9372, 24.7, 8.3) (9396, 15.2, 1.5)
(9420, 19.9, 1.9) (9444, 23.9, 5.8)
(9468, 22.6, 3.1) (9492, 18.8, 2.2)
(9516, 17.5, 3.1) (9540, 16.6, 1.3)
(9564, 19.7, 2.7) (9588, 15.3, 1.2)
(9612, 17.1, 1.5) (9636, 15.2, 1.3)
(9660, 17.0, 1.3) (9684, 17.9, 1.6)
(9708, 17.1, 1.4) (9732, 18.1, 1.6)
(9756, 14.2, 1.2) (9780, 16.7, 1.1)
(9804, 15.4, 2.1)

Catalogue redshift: 0.125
